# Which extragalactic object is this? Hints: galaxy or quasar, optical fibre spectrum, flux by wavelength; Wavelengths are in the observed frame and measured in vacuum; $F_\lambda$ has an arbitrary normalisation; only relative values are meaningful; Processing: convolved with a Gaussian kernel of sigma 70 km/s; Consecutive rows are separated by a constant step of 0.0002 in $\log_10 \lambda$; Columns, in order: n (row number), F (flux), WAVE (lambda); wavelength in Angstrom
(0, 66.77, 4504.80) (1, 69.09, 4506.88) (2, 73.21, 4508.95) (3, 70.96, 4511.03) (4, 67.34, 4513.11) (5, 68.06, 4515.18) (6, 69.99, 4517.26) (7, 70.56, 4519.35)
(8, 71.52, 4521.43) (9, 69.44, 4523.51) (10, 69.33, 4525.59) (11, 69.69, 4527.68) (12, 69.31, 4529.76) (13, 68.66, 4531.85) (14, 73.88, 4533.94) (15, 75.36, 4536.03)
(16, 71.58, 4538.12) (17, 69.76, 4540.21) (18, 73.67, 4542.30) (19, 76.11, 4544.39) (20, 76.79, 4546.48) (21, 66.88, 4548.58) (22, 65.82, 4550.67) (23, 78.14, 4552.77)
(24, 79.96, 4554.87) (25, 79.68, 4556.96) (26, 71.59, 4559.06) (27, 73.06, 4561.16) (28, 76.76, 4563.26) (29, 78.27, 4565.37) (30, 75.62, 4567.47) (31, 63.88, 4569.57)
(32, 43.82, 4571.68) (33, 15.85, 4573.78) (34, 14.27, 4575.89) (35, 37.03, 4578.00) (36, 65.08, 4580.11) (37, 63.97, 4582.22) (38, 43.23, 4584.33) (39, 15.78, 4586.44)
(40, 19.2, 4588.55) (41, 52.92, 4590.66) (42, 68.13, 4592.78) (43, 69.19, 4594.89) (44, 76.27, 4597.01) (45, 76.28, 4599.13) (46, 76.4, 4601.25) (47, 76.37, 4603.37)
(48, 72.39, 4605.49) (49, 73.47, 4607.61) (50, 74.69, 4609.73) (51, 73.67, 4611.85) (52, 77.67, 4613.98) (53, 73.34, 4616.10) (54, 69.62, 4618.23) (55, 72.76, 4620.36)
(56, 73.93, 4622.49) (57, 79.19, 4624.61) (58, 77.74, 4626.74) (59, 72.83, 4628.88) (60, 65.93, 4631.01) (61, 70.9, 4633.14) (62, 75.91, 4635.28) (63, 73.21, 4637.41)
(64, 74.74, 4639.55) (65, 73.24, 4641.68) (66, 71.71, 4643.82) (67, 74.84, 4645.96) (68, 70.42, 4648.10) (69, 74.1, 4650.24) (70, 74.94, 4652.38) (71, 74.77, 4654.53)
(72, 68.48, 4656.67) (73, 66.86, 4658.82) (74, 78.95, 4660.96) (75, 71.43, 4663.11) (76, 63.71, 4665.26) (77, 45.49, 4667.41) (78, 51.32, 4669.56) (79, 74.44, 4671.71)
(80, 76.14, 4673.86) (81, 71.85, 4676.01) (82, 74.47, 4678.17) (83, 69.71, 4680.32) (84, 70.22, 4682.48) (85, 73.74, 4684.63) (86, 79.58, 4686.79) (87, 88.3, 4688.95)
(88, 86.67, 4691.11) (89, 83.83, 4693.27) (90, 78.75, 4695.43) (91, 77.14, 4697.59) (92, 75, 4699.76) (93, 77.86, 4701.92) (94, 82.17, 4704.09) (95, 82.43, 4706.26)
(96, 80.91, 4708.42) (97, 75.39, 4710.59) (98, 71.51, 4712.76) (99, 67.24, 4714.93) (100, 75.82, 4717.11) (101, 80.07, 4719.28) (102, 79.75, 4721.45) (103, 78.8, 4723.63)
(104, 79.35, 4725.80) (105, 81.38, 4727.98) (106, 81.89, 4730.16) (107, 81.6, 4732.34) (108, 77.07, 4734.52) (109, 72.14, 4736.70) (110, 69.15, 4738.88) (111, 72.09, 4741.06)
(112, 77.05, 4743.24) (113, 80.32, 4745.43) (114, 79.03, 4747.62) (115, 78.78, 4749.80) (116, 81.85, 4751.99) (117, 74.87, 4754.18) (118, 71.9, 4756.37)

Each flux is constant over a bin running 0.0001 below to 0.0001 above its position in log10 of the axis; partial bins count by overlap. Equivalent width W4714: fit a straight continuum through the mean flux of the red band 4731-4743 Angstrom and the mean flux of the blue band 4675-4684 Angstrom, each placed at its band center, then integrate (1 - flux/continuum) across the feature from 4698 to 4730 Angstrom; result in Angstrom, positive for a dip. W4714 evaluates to -1.85 Angstrom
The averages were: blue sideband 71.7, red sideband 74.8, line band 77.8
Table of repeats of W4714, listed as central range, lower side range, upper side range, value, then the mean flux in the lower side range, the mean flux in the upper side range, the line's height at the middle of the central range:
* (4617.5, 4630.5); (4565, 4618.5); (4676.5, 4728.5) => -1.92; 59.1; 77.8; 64.6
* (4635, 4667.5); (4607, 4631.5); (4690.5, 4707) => 2.12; 73.9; 80.2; 76.5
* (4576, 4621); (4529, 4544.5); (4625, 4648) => 6.59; 72.1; 73.2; 72.8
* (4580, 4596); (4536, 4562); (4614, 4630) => 5.45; 73.7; 74.4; 74.1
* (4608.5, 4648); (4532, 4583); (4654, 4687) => -3.44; 65.3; 69.1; 67.7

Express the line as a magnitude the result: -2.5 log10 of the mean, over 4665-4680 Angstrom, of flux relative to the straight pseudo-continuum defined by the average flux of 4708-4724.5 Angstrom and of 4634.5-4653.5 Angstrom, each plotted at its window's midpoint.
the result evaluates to 0.138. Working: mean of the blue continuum 73.7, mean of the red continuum 75.9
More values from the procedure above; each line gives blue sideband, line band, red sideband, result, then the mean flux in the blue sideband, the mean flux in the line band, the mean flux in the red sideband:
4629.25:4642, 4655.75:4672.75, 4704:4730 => 0.144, 72.3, 65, 77.9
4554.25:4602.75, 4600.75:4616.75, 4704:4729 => -0.197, 58.1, 74.8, 77.7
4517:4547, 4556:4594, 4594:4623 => 0.342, 71.7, 53.2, 74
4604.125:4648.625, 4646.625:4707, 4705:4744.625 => 0.024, 73.5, 73.6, 76.9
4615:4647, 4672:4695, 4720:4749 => -0.026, 73.3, 77.4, 77.7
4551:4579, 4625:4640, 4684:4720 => -0.056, 60.7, 73.2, 78.6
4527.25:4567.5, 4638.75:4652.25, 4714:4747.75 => 0.031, 73.5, 73.3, 77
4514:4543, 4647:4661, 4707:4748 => 0.036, 70.7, 72.2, 76.9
